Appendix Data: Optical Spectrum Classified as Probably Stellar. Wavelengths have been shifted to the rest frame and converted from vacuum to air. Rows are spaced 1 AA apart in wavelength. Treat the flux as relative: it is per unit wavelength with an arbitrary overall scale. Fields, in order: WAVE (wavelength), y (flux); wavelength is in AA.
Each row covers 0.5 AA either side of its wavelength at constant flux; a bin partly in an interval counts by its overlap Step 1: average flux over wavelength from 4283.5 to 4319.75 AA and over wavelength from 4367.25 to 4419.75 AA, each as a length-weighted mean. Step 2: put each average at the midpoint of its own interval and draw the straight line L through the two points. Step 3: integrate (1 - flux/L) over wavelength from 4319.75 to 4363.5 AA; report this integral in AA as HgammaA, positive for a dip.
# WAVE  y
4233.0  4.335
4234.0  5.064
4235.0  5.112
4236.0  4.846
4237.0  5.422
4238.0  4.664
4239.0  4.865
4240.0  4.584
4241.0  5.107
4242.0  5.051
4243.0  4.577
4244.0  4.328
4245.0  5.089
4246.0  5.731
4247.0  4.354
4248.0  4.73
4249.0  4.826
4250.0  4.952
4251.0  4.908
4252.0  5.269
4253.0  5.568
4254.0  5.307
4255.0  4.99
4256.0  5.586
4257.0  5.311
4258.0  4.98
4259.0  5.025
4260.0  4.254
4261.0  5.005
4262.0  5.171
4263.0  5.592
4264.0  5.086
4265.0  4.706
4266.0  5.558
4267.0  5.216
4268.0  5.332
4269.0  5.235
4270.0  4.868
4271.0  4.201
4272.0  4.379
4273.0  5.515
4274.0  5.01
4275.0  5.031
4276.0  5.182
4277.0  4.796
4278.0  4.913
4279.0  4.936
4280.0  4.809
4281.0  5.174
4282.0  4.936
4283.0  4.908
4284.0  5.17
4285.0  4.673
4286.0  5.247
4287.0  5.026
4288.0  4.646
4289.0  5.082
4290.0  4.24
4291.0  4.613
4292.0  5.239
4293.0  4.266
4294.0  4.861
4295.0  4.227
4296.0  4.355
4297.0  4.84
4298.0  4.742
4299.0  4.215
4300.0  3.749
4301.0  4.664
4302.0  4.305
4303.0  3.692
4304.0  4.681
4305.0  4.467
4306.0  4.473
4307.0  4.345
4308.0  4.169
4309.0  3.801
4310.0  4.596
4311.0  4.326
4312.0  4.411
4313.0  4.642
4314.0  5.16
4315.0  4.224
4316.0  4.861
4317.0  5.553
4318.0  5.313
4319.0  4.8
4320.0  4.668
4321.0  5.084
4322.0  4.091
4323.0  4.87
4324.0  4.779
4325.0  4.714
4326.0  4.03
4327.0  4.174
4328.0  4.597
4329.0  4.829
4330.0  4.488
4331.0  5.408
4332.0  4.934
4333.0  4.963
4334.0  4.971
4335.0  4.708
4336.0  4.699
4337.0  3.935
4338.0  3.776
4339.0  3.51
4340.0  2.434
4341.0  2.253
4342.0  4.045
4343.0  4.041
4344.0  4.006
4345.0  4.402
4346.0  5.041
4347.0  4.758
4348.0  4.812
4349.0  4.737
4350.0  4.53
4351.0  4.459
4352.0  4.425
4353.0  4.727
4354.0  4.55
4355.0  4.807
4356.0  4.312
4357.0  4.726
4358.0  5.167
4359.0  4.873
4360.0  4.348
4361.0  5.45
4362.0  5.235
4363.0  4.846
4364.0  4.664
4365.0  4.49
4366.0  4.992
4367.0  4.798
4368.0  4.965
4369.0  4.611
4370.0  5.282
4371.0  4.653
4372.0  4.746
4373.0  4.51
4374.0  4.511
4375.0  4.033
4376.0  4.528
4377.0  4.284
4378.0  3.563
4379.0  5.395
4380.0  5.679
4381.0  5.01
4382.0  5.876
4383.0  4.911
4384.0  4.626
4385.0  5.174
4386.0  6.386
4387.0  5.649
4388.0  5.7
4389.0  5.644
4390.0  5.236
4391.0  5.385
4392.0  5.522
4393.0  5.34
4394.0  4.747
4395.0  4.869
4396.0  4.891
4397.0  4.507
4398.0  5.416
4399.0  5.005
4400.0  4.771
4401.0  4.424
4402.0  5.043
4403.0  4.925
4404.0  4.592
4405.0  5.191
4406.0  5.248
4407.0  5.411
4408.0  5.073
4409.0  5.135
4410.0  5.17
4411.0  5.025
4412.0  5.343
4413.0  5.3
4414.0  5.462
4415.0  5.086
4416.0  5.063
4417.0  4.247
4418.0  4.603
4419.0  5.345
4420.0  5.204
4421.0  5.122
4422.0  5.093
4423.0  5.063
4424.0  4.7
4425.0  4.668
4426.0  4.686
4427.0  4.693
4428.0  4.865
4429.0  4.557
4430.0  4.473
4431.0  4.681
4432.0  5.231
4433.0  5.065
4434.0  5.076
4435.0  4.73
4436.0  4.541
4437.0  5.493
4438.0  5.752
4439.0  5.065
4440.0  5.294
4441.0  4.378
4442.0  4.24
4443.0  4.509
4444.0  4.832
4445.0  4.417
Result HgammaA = 2.6 AA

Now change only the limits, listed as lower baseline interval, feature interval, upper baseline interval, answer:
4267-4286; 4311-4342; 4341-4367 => 1.7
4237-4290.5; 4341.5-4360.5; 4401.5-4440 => 1.6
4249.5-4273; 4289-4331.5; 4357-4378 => 3.0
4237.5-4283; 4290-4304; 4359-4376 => 1.3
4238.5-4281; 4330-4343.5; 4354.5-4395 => 2.3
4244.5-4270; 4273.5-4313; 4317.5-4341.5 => 1.1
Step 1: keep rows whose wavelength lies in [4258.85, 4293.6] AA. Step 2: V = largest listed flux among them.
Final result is 5.592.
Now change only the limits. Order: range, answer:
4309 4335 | 5.553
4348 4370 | 5.45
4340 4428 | 6.386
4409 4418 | 5.462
